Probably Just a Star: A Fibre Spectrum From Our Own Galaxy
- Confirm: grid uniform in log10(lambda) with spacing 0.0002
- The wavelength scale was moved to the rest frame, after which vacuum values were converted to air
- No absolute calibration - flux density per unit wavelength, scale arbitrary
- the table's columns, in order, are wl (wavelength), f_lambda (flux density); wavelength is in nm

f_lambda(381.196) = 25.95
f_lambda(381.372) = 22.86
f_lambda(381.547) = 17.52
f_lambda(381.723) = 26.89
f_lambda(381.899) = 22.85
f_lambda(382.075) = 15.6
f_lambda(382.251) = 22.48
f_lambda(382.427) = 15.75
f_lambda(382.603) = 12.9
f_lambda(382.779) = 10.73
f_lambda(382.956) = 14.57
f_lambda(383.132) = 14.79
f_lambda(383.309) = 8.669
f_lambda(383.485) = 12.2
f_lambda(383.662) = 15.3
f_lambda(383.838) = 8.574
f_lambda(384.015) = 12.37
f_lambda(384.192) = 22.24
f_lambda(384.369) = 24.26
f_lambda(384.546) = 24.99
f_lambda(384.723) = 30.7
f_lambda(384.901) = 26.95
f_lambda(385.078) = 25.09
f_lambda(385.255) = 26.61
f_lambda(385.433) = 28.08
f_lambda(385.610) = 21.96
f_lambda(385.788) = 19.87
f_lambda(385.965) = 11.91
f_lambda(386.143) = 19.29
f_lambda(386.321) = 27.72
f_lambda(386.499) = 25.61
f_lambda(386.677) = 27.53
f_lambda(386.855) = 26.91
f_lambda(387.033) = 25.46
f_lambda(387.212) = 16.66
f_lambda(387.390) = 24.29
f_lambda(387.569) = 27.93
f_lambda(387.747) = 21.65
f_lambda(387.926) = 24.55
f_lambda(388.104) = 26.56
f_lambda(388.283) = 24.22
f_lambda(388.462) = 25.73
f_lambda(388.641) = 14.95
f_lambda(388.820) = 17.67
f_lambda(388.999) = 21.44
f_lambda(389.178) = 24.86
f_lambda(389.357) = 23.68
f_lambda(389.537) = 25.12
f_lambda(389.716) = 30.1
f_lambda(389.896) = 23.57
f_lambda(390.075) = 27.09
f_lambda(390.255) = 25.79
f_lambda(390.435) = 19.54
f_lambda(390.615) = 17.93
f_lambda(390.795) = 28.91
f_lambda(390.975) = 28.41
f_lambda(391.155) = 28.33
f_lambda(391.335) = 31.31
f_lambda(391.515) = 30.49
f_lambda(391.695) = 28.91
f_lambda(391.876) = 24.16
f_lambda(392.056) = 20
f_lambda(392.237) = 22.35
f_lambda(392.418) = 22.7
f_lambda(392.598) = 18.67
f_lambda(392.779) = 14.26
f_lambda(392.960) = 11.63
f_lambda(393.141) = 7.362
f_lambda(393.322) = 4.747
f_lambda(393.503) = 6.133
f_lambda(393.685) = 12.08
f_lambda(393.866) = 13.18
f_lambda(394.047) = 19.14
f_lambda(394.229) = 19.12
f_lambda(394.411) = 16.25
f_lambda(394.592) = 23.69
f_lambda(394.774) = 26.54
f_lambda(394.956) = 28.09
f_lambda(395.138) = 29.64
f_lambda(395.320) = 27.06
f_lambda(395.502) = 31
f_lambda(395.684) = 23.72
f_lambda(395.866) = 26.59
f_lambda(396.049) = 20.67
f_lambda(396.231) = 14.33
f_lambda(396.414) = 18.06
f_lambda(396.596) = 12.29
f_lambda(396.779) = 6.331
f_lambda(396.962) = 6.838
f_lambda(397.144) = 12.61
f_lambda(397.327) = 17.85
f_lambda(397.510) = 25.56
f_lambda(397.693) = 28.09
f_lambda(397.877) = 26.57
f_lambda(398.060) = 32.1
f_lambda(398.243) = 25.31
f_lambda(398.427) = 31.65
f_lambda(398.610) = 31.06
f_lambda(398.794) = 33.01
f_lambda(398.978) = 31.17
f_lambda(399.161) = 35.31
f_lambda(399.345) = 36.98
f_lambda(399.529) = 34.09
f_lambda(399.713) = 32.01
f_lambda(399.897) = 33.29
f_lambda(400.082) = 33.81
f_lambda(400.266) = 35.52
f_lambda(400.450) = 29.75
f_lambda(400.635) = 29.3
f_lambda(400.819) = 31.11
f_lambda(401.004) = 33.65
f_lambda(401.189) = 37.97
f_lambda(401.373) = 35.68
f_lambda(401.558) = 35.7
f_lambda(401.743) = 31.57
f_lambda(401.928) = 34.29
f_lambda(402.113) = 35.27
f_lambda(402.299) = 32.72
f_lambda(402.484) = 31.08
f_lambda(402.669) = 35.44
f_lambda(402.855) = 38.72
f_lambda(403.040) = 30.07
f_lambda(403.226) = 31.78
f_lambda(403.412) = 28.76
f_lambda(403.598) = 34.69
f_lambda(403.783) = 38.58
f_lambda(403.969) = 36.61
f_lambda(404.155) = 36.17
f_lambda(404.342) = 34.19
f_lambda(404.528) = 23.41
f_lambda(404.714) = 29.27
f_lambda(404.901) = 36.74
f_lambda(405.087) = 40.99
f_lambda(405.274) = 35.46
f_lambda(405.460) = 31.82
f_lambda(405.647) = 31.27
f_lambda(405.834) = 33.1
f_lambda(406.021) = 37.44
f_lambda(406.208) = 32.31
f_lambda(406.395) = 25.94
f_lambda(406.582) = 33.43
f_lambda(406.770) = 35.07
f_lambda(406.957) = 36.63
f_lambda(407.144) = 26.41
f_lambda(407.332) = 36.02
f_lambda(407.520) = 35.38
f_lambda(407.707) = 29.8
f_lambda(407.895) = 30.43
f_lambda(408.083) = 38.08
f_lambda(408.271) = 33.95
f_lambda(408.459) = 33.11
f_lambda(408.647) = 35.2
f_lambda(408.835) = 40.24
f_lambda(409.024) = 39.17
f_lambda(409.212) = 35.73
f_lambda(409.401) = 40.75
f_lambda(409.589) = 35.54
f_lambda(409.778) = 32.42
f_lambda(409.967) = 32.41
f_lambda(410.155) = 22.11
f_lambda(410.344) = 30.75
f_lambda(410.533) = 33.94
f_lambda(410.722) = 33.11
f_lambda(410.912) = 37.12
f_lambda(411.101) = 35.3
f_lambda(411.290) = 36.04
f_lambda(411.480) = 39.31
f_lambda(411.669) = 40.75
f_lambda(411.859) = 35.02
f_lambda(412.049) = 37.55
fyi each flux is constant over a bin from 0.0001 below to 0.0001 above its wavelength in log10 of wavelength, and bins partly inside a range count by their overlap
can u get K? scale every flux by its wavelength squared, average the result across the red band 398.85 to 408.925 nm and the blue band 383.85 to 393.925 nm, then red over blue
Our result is 1.64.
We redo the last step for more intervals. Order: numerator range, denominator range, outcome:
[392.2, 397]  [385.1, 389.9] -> 0.79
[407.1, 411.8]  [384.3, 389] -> 1.64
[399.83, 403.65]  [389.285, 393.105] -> 1.48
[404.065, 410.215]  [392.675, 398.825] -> 1.78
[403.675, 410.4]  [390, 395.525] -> 1.71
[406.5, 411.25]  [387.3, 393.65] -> 1.70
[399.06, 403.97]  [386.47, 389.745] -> 1.52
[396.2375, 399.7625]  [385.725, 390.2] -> 1.12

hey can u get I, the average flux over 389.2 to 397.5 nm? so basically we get 20.7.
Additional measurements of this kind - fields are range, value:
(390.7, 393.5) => 21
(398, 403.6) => 33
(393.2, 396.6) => 19.7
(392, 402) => 24.4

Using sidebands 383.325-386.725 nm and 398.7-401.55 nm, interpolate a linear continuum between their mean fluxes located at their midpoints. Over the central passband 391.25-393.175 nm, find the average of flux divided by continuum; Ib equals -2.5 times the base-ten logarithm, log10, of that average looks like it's 0.25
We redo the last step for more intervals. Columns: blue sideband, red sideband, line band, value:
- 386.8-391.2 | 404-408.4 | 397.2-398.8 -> 0.06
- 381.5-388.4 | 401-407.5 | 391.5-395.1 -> 0.39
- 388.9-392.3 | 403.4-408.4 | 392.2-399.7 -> 0.29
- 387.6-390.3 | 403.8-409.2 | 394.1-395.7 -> 0.10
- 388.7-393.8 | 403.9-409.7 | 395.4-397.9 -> 0.32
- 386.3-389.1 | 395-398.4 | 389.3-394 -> 0.09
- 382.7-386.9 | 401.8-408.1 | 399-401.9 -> -0.11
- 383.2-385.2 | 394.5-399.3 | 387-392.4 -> -0.14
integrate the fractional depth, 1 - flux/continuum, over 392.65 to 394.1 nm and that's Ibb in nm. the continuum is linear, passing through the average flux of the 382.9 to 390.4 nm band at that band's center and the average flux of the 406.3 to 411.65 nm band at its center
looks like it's 0.83 nm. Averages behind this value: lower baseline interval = 22.1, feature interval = 11.1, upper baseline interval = 34.1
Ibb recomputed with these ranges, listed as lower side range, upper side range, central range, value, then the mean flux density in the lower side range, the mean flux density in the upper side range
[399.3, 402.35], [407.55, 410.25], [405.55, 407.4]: 0.07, 33.6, 34.2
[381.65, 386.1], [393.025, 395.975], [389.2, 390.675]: -0.37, 19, 19.6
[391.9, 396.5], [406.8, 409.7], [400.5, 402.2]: -0.40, 19.2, 35.1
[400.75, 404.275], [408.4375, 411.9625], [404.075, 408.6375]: 0.20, 34.2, 35.2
